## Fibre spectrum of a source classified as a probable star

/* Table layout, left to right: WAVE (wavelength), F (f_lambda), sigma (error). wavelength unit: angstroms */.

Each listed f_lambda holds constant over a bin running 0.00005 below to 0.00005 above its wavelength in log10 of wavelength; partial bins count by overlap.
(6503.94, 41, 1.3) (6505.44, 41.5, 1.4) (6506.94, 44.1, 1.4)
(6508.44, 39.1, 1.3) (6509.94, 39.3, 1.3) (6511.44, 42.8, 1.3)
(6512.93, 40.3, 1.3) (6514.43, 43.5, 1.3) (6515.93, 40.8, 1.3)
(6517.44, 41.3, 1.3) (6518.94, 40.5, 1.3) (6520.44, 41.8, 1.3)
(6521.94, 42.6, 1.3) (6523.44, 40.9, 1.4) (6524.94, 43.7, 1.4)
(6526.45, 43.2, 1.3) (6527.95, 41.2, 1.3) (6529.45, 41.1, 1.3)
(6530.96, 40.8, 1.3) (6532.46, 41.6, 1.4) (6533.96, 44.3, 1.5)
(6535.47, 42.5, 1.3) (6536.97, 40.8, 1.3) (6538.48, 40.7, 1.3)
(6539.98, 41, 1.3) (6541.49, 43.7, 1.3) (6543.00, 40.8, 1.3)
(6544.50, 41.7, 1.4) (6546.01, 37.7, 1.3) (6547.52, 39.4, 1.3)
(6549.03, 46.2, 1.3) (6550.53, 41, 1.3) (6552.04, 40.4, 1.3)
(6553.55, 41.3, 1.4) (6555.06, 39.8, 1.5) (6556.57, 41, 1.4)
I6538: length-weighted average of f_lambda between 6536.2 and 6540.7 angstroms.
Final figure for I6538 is 40.9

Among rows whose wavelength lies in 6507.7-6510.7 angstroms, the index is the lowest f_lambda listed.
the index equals 39.1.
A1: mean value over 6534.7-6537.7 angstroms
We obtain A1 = 41.7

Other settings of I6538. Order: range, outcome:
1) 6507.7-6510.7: 39.2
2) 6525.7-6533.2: 41.6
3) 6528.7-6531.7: 40.9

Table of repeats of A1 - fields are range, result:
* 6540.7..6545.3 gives 42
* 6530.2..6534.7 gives 42.2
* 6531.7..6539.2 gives 42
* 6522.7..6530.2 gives 42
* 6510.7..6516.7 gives 41.8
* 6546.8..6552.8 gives 41.8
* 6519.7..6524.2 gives 41.8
